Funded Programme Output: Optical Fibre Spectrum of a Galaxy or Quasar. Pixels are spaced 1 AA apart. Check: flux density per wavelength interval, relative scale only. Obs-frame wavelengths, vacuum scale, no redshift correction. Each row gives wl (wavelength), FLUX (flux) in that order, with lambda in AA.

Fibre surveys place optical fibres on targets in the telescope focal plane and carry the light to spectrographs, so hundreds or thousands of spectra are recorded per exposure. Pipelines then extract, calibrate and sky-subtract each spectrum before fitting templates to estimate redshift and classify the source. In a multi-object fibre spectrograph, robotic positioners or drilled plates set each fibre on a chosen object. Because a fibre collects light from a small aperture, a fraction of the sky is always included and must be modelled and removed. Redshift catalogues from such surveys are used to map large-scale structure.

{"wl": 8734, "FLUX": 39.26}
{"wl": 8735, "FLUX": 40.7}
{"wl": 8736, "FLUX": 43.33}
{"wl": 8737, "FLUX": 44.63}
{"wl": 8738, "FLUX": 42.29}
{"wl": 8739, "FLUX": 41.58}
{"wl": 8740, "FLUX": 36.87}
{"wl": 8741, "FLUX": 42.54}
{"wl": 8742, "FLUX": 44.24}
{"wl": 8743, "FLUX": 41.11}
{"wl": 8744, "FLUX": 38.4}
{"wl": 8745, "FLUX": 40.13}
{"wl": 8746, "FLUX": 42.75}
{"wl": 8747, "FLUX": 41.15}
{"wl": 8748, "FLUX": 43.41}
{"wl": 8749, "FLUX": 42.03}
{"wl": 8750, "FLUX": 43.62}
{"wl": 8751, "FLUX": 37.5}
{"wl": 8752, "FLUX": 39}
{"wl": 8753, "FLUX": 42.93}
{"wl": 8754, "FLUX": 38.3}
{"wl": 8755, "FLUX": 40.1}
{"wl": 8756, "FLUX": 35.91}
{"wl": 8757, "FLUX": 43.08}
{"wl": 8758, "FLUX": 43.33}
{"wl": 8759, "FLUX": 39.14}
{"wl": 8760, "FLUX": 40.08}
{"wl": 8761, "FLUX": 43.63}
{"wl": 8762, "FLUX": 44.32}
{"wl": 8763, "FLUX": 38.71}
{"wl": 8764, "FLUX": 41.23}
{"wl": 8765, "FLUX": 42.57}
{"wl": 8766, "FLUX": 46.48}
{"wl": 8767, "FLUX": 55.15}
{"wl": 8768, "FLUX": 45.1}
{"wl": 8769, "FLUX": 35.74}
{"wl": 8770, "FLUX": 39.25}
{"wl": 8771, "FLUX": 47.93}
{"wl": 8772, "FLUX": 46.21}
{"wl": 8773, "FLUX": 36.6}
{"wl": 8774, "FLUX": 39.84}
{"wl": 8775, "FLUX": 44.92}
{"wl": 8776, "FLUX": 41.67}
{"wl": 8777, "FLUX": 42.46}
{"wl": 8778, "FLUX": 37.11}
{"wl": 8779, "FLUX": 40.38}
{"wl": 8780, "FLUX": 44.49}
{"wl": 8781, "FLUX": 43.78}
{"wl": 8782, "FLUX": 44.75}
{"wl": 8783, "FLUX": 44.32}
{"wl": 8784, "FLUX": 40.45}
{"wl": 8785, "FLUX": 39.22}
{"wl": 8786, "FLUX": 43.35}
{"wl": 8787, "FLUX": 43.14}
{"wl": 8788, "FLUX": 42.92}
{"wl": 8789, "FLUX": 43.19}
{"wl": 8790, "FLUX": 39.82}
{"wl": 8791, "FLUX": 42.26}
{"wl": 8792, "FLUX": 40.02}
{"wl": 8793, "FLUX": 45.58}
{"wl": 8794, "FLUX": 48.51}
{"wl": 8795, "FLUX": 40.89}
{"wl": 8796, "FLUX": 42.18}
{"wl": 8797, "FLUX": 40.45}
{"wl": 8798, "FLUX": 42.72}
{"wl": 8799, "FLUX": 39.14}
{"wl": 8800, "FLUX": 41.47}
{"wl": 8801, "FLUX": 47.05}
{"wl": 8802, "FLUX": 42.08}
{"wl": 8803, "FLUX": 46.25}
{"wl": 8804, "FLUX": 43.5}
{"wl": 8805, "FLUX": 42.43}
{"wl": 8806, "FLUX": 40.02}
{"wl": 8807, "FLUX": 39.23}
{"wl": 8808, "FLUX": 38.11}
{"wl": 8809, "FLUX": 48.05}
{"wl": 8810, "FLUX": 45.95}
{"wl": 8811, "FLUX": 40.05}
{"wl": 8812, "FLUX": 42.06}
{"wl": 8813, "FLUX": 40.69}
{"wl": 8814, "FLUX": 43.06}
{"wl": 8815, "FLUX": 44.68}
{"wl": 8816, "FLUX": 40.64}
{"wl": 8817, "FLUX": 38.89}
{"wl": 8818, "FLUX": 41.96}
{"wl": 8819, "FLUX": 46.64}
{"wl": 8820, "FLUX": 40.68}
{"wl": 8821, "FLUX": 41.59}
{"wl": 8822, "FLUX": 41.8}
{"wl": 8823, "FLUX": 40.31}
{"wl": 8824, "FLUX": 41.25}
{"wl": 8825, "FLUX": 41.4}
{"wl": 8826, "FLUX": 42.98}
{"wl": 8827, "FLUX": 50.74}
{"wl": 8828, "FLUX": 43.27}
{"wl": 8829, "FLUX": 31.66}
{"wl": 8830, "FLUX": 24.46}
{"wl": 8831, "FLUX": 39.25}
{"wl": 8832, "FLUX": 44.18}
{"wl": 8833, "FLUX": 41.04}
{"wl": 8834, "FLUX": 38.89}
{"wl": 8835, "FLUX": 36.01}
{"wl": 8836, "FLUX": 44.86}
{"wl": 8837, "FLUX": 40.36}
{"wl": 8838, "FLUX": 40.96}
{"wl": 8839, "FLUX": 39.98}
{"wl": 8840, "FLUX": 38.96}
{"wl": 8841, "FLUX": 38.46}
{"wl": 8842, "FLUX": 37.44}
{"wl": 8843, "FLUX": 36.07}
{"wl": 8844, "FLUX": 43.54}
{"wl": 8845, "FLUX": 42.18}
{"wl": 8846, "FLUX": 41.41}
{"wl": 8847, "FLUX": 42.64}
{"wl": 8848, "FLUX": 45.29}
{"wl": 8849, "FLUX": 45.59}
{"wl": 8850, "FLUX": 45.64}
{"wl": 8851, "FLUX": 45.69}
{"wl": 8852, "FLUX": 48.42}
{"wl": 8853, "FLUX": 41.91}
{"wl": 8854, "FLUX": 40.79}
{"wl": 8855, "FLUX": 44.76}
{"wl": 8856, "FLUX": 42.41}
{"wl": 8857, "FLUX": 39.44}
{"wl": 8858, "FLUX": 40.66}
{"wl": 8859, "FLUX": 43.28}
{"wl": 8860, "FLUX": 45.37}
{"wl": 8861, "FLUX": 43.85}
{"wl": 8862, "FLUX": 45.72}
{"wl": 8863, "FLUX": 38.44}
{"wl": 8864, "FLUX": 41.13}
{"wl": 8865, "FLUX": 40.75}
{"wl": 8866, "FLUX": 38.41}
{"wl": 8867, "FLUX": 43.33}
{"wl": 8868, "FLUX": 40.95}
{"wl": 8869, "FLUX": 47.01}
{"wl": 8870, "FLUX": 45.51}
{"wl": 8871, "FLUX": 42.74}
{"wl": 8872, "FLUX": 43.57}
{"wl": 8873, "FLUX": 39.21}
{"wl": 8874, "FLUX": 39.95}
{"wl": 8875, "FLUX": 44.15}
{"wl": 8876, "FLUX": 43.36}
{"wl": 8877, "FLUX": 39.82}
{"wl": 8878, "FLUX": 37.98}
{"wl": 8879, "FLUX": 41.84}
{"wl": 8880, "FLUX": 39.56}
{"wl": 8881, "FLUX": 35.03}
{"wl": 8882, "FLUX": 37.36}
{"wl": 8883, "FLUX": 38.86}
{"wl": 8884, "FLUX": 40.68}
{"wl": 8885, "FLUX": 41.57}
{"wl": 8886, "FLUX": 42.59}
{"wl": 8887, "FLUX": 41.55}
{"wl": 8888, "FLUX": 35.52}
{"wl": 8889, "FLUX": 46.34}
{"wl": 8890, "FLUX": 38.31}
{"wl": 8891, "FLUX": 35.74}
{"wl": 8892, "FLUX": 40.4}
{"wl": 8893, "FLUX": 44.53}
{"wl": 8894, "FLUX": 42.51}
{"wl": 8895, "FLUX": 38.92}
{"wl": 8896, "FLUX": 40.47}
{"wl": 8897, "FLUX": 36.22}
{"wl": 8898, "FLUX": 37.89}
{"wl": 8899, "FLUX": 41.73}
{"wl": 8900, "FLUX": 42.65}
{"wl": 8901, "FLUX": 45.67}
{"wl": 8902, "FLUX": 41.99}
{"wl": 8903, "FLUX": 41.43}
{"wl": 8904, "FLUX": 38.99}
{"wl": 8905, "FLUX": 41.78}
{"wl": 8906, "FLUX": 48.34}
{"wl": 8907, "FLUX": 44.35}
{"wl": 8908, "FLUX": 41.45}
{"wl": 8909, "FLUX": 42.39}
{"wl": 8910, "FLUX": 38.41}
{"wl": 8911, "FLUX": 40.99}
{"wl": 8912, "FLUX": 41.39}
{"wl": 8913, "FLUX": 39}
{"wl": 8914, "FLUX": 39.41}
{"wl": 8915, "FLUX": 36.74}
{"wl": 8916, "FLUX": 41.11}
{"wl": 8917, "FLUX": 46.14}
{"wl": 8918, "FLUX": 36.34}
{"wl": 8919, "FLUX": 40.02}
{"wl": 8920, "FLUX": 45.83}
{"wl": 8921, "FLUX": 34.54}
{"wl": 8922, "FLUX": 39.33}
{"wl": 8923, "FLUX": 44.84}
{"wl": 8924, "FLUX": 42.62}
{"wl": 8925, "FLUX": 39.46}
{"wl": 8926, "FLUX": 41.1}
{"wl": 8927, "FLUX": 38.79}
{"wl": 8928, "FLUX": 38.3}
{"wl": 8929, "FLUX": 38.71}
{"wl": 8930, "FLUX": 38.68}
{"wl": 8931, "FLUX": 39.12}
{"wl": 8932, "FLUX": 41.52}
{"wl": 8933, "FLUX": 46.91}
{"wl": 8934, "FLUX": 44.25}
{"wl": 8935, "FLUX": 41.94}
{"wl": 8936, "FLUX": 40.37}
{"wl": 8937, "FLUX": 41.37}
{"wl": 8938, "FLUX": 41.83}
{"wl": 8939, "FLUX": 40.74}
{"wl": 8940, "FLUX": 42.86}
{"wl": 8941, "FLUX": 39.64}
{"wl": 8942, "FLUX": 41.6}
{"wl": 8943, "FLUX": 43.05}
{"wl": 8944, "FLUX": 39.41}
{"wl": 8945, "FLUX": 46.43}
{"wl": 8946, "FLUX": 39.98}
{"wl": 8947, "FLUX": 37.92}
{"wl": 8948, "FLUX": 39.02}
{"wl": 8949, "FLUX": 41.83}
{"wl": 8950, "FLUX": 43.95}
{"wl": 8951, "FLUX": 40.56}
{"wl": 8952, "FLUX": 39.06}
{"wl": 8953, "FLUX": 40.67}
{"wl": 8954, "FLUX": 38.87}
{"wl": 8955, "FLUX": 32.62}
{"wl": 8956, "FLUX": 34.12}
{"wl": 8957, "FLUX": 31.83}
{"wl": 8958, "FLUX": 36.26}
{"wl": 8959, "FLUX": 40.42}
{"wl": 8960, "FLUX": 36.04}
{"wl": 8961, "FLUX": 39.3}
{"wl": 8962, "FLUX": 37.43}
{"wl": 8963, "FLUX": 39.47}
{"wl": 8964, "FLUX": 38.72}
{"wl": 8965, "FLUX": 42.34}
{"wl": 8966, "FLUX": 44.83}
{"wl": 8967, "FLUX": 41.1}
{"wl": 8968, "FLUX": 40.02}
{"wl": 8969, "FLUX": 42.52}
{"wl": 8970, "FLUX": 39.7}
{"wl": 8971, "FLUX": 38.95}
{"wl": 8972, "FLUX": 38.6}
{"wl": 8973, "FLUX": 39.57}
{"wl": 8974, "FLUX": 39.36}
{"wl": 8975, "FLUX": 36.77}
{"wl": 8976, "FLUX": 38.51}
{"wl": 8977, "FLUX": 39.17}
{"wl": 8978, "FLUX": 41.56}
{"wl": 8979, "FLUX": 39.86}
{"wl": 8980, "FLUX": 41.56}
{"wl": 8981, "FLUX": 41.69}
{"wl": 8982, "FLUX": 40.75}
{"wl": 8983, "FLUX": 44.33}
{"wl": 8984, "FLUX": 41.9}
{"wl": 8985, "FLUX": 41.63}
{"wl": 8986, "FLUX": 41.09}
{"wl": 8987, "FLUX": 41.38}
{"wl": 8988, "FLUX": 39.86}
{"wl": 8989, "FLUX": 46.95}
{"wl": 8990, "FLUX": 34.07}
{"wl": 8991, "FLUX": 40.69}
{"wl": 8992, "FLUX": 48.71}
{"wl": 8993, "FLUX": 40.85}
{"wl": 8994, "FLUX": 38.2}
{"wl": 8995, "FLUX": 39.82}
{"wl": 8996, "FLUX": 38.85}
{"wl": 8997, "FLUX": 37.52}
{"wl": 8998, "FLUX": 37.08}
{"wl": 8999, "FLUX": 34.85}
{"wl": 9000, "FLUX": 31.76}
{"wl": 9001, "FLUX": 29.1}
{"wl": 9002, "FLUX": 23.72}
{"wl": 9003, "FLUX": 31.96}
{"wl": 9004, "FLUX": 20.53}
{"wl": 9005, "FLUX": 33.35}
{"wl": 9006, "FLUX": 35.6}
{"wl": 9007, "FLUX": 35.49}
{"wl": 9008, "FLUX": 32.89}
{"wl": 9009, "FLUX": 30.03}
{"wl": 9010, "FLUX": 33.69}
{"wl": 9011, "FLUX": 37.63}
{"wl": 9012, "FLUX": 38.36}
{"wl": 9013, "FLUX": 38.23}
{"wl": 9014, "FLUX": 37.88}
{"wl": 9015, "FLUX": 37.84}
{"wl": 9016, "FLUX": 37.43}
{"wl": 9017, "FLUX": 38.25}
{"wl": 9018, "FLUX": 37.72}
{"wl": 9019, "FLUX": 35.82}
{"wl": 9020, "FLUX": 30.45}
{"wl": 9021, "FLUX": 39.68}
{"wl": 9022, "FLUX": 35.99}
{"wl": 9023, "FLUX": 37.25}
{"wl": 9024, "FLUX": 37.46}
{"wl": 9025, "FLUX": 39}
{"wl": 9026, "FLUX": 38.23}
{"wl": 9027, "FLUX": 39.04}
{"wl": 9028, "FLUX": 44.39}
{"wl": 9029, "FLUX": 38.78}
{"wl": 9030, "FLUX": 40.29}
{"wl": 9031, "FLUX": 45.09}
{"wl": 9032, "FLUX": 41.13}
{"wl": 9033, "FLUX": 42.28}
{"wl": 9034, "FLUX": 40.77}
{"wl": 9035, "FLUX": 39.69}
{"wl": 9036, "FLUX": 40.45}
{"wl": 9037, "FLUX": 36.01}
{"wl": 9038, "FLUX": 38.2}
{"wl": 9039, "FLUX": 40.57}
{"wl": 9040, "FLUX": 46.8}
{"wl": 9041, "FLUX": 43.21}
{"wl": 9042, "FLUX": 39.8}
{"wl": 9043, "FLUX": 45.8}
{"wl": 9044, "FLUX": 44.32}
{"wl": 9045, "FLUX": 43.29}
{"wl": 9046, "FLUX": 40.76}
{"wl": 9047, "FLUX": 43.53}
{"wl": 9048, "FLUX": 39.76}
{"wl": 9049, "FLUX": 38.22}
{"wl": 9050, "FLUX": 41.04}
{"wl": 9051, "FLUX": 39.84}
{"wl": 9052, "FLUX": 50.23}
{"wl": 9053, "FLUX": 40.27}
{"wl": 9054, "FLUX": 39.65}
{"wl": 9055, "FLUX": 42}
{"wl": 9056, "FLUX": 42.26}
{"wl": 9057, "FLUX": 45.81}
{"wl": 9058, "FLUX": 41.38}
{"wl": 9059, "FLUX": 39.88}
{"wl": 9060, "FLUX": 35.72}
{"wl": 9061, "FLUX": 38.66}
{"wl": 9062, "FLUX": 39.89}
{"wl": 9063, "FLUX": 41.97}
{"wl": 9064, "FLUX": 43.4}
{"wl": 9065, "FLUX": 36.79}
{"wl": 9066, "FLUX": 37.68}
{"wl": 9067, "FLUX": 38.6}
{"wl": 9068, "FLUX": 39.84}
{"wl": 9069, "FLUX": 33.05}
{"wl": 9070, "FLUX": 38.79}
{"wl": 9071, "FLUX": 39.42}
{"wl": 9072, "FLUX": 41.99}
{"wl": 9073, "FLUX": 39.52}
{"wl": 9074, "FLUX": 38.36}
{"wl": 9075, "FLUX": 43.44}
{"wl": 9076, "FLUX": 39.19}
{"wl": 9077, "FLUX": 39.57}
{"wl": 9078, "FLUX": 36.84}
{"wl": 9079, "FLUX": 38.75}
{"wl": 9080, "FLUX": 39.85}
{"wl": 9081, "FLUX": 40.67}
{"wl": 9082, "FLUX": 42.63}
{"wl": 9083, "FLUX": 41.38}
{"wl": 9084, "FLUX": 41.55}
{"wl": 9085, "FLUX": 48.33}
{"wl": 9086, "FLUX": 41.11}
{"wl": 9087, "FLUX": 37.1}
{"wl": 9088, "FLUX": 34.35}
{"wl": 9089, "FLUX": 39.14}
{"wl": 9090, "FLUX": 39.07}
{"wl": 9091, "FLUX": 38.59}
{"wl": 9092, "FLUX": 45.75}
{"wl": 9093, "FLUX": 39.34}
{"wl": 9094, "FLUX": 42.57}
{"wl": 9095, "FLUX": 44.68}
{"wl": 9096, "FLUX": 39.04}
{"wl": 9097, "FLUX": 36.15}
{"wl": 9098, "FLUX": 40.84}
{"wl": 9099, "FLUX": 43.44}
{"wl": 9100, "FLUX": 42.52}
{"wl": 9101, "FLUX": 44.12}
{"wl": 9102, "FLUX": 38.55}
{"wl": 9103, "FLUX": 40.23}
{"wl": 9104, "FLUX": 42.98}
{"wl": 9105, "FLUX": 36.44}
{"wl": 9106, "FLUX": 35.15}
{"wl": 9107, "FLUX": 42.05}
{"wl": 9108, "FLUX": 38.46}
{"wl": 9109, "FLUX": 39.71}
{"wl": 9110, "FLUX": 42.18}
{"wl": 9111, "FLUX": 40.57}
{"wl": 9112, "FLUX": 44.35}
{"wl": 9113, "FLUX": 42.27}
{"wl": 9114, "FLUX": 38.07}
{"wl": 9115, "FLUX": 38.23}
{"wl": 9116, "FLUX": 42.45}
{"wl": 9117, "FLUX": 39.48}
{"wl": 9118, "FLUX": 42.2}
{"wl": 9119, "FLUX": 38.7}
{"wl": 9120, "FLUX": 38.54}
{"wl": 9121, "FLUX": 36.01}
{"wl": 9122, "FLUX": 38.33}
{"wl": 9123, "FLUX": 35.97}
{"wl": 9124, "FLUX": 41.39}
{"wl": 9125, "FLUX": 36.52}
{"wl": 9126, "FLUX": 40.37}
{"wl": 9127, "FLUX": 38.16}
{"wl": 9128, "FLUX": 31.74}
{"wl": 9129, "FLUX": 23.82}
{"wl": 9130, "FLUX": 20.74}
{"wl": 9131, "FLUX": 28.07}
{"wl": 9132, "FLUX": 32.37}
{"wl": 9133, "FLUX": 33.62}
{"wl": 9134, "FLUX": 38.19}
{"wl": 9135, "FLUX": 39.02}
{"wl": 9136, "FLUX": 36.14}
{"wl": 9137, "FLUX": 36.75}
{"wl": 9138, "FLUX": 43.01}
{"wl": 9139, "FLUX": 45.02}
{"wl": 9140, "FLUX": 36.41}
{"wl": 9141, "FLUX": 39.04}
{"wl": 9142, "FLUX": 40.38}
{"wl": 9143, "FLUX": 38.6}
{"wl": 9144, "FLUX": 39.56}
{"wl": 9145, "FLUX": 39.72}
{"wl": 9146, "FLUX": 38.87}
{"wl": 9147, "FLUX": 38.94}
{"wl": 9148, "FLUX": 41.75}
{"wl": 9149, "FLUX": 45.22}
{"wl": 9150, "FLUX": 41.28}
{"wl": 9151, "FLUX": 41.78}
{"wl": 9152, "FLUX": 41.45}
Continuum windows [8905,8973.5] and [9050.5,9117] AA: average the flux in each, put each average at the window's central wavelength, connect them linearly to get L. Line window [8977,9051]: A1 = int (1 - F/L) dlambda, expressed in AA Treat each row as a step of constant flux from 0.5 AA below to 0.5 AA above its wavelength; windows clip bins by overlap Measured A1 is 3.2 AA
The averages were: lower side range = 40.4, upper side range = 40.4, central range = 38.7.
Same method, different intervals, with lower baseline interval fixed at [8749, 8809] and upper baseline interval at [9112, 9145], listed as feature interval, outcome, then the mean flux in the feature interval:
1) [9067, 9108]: -2.4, 40.1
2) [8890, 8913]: -0.4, 41.2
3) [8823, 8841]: 0.6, 40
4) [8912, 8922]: 0.1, 39.9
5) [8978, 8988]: -0.6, 41.5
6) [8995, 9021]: 3.0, 34.5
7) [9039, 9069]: -2.3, 41.2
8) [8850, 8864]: -0.7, 43.2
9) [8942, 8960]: 0.3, 39.2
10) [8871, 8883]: 0.2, 40.2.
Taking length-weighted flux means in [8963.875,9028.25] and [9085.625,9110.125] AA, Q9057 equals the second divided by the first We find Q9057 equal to 1.06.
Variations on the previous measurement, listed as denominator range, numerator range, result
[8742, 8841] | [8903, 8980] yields 0.97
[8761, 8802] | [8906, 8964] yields 0.94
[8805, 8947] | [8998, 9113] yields 0.95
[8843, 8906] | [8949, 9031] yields 0.91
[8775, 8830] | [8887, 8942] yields 0.97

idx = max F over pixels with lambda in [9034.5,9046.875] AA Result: 46.8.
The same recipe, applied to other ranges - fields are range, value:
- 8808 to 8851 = 50.74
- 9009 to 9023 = 39.68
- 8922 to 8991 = 46.95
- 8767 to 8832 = 55.15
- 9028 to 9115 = 50.23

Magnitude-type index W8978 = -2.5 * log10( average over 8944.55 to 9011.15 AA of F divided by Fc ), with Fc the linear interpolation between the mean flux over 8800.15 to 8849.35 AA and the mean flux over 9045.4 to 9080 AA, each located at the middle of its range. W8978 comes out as 0.06 mag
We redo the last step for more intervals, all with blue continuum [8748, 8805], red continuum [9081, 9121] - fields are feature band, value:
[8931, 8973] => 0.03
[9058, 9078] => 0.04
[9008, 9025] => 0.13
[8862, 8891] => 0.02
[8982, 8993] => -0.02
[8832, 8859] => 0.00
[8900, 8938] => 0.01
